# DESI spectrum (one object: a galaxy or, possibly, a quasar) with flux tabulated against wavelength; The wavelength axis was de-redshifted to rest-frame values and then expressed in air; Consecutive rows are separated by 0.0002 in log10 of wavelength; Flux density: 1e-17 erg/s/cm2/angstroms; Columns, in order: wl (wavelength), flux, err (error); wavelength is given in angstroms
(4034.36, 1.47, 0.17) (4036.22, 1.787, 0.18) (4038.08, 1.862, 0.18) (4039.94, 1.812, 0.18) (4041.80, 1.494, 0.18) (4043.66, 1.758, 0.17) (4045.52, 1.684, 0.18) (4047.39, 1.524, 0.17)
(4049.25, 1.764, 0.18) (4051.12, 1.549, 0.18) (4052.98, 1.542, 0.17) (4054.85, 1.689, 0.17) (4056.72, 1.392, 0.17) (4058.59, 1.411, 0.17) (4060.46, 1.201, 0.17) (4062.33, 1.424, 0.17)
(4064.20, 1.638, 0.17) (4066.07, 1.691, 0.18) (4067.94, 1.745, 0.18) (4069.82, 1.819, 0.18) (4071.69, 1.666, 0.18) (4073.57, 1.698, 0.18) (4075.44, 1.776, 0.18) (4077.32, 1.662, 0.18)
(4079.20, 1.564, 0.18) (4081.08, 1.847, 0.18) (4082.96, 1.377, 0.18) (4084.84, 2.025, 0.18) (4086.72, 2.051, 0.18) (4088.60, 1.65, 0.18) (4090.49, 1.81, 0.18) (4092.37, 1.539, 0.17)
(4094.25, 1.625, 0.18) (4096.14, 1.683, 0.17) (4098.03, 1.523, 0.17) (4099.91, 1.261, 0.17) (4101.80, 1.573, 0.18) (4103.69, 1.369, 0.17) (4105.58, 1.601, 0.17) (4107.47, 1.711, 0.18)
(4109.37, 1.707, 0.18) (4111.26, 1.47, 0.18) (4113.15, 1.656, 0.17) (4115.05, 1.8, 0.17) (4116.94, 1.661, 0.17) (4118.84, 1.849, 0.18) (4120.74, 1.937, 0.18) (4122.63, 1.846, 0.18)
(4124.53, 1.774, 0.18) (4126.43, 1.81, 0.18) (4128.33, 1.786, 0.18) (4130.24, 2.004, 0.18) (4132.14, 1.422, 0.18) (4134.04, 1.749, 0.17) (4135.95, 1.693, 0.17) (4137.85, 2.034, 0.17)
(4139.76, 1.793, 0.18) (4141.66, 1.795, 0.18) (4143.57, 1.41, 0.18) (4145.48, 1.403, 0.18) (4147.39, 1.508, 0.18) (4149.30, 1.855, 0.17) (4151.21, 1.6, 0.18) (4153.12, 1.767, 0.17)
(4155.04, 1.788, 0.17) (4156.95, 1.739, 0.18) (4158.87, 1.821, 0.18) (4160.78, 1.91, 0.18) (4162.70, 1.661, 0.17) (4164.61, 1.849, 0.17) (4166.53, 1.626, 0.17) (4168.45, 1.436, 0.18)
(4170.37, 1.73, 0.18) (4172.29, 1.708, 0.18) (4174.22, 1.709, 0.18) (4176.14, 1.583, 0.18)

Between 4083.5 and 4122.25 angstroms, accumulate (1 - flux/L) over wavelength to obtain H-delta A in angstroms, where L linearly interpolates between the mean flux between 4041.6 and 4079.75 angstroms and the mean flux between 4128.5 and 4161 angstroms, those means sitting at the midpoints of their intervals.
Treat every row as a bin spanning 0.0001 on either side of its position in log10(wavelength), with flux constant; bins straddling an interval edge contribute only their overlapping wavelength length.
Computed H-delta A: -0.3 angstroms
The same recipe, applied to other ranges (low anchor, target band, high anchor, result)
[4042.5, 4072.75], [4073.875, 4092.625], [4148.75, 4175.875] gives -1.3 angstroms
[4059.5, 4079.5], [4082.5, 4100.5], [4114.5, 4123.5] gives 0.4 angstroms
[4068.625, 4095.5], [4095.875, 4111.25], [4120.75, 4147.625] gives 1.6 angstroms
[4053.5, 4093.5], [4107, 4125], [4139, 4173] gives -0.8 angstroms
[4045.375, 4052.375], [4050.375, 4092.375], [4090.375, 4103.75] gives -1.6 angstroms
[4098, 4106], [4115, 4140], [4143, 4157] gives -4.0 angstroms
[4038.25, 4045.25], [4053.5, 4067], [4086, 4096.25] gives 1.7 angstroms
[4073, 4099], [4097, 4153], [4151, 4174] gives 1.2 angstroms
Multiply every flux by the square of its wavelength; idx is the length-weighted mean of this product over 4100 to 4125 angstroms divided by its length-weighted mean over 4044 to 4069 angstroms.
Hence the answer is 1.10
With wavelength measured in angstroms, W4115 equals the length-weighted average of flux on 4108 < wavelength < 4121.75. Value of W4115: 1.73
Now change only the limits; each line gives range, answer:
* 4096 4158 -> 1.68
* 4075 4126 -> 1.68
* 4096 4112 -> 1.54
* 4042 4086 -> 1.63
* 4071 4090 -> 1.73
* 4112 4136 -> 1.77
